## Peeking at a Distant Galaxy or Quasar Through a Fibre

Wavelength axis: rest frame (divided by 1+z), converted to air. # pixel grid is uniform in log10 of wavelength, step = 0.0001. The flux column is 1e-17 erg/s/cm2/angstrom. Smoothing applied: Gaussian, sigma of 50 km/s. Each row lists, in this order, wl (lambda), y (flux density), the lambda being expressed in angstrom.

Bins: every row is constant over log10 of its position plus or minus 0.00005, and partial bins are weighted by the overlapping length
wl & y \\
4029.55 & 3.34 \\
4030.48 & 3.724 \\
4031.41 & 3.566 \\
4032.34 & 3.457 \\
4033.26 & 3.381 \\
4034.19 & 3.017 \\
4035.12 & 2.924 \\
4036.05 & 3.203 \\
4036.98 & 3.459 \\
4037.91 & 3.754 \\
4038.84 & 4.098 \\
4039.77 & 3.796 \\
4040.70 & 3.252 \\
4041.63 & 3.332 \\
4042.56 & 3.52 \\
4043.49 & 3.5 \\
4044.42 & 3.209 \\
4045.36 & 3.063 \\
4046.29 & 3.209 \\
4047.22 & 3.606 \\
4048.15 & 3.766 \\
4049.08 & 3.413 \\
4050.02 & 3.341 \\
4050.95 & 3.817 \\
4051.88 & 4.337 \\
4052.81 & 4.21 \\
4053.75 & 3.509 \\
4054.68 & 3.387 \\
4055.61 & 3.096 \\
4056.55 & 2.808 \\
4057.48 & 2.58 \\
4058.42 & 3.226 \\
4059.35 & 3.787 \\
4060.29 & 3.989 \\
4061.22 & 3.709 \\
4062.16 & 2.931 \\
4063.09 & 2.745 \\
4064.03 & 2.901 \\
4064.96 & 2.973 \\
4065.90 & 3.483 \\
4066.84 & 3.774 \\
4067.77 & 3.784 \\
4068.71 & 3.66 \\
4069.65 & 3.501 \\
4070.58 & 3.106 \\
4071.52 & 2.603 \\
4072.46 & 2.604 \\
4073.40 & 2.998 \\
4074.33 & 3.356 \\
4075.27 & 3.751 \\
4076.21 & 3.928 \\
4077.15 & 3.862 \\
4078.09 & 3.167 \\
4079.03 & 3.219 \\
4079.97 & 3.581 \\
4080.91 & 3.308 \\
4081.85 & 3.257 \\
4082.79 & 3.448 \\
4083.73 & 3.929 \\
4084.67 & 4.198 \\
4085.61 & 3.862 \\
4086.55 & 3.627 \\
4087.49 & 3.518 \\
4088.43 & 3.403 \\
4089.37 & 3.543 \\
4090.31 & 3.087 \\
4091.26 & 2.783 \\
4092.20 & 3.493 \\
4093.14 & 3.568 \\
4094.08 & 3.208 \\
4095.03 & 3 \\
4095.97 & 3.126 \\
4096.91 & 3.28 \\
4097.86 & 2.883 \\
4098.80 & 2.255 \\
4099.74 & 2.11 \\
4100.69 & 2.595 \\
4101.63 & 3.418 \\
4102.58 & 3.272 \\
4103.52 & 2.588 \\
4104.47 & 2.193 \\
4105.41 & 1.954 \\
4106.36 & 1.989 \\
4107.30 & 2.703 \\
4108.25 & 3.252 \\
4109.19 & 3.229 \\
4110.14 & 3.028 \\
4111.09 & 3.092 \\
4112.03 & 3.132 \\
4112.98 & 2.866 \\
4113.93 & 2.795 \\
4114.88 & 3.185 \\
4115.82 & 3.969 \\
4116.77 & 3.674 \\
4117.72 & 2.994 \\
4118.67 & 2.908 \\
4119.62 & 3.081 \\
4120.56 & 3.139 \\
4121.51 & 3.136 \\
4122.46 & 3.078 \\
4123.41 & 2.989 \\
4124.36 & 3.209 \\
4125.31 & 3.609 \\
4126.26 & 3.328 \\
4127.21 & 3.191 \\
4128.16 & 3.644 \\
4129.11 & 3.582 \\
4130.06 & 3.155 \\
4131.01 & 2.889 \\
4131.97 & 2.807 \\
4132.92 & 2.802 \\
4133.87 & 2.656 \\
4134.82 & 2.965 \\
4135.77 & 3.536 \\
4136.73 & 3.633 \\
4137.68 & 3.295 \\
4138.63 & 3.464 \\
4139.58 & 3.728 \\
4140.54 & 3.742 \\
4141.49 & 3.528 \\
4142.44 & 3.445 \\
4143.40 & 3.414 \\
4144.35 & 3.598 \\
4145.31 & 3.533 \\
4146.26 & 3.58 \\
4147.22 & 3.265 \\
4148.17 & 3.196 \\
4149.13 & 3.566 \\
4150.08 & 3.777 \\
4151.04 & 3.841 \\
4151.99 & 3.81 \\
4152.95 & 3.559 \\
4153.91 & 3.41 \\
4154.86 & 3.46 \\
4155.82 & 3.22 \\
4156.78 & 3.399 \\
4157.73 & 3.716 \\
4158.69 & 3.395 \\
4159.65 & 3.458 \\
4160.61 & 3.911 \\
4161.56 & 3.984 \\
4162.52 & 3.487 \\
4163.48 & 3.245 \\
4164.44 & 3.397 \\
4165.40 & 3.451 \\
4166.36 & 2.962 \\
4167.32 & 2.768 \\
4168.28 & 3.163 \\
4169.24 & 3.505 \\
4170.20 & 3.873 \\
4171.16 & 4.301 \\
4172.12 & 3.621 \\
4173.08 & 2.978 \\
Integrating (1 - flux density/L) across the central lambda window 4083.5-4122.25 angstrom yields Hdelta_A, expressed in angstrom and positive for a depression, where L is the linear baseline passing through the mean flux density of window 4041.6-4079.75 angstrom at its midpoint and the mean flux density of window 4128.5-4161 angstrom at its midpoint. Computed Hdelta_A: 3.5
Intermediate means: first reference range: 3.39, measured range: 3.09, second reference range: 3.42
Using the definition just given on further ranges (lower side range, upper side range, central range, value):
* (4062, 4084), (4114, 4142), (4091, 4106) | 2.0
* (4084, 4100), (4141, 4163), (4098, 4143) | 4.2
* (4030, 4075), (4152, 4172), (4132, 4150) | 0.5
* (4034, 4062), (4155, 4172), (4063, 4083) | 0.8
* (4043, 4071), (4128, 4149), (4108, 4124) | 1.0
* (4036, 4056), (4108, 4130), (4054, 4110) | 3.2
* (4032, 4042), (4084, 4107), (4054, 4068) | 0.0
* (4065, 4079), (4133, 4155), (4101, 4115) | 2.4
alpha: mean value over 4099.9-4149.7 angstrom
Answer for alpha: 3.16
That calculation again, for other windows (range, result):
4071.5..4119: 3.16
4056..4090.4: 3.39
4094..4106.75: 2.69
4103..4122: 2.95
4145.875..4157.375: 3.51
